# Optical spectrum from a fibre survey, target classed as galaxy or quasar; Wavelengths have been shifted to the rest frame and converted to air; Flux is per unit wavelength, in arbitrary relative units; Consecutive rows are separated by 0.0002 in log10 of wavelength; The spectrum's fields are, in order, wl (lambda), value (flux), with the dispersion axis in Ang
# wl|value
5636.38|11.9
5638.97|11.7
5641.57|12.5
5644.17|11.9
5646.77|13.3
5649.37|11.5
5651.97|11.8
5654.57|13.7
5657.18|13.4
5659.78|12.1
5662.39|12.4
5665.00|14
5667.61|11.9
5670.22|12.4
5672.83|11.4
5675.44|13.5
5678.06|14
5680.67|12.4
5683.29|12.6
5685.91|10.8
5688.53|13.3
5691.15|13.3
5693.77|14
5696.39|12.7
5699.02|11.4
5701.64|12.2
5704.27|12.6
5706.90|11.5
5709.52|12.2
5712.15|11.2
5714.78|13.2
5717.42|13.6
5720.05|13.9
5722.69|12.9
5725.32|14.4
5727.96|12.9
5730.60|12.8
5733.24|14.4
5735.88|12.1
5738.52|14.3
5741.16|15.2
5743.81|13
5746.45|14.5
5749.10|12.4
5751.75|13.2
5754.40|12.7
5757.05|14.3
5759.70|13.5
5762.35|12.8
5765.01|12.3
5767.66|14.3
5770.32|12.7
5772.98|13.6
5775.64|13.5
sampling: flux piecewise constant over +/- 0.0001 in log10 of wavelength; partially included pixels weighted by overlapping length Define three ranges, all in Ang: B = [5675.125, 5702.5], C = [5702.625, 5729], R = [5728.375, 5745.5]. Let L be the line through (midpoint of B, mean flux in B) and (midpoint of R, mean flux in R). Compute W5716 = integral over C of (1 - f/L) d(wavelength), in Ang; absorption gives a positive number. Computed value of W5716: 0.8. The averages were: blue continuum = 12.7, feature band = 12.8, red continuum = 13.6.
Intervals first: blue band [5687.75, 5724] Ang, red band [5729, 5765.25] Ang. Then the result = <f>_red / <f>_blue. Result 1.06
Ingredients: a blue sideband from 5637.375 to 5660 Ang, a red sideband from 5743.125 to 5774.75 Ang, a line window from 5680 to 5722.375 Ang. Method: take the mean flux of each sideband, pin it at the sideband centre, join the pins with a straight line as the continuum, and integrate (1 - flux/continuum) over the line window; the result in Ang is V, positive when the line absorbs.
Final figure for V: 0.9 Ang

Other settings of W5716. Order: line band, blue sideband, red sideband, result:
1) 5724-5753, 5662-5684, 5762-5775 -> -1.2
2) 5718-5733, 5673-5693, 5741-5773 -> -0.4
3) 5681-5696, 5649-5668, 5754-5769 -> 0.1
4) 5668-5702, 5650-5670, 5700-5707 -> -0.6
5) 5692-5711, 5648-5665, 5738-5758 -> 1.1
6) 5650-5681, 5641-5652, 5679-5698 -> -0.7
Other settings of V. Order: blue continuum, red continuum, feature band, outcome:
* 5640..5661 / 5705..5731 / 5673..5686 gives -0.1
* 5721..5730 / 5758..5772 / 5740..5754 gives -0.3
